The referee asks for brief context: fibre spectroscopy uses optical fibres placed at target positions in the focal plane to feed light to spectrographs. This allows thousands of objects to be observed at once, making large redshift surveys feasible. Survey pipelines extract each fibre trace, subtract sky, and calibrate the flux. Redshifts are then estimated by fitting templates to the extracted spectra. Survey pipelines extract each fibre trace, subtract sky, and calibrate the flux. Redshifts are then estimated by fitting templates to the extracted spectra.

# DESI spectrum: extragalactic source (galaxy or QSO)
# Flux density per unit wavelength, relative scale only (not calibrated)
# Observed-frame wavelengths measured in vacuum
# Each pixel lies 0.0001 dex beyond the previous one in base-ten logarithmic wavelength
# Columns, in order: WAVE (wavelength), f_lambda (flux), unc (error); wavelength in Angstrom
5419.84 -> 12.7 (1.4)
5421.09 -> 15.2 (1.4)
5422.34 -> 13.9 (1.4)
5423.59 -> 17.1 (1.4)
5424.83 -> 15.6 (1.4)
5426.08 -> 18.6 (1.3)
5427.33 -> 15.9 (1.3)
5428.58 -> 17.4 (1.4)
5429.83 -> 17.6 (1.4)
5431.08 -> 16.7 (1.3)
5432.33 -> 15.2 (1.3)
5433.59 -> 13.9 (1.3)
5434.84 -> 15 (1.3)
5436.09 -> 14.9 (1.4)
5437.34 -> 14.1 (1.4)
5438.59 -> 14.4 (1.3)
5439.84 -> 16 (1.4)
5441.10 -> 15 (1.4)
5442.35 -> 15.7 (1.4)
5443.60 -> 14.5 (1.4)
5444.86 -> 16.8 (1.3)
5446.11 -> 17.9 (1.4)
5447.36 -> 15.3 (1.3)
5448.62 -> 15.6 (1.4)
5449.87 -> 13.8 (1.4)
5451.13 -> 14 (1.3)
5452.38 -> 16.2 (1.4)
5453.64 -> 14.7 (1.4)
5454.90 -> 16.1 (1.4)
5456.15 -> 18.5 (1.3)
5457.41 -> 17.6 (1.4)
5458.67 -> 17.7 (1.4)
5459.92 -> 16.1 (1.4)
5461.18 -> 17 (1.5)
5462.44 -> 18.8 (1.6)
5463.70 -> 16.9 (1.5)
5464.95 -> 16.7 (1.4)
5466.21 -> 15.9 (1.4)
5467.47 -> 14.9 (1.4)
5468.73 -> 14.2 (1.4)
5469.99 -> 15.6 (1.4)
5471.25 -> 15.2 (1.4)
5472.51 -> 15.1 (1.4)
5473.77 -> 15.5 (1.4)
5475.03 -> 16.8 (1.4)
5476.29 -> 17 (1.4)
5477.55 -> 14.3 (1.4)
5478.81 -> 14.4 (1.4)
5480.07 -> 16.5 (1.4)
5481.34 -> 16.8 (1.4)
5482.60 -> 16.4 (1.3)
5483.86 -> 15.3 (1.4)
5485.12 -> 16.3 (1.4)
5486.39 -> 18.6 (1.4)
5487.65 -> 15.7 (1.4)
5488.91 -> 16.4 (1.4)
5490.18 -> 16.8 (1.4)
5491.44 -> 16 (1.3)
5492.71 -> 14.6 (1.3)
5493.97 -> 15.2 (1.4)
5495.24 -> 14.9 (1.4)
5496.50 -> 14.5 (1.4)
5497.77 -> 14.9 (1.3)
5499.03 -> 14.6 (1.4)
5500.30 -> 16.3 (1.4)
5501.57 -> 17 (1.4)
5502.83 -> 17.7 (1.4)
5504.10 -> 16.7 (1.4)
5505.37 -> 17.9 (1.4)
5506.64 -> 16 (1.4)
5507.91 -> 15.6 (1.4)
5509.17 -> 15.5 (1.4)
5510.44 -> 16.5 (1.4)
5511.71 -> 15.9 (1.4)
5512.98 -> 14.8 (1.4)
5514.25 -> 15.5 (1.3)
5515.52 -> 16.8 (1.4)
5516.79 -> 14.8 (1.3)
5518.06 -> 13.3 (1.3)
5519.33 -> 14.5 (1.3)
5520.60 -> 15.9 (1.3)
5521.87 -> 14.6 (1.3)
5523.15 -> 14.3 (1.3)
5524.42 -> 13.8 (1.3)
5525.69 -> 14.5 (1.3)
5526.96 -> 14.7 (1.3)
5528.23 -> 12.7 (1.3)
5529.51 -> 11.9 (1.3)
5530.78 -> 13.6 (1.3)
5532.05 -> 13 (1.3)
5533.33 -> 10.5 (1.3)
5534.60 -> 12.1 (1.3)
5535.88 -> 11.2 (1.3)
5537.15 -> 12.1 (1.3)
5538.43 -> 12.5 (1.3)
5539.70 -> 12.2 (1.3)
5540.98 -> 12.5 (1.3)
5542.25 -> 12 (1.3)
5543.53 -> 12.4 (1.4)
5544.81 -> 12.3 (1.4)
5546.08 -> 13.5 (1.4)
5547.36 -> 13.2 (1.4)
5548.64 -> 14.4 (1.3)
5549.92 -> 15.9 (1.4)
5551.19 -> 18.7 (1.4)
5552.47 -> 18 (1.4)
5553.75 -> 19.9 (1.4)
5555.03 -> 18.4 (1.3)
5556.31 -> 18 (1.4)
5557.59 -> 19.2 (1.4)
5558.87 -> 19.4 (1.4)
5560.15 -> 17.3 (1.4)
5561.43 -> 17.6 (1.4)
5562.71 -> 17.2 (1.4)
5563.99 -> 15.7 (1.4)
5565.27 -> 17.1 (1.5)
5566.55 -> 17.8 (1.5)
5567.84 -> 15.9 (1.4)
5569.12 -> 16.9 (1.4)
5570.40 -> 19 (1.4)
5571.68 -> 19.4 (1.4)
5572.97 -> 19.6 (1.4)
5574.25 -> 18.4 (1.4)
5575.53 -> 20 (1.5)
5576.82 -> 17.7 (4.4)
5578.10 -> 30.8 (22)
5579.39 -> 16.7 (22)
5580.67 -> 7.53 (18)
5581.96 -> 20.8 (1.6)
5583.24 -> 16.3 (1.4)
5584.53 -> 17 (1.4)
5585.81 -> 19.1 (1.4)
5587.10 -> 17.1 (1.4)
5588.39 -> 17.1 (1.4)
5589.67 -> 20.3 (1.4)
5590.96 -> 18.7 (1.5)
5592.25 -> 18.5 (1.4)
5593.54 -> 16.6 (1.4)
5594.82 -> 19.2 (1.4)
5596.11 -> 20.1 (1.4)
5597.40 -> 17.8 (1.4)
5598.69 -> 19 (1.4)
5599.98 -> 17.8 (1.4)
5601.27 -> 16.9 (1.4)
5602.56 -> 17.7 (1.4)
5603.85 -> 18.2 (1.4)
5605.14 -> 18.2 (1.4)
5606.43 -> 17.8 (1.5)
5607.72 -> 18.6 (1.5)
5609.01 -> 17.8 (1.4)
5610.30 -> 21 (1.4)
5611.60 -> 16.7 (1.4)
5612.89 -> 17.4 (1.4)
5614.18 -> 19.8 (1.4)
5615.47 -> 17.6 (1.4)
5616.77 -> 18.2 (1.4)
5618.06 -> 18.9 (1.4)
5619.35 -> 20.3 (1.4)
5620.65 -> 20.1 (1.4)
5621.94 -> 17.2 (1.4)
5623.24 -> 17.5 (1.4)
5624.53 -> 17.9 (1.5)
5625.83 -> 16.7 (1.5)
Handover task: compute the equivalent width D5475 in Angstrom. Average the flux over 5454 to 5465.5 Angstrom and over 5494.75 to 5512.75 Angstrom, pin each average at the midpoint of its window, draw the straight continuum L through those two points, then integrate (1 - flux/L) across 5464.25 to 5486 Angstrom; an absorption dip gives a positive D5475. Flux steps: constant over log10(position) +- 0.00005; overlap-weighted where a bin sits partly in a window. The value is 1.4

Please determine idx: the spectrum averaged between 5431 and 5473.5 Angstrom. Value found 15.7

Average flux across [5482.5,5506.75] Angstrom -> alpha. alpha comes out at 16.1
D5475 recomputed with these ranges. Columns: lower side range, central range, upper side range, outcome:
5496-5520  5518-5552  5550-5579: 7.3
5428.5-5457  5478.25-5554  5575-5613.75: 8.9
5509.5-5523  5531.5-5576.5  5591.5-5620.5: 2.1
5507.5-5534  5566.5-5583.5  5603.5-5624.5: -1.7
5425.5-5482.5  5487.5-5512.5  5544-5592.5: 1.0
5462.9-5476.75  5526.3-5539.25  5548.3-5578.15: 3.7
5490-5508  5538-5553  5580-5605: 2.5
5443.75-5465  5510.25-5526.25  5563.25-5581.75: 2.2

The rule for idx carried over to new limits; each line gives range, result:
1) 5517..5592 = 16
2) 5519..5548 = 13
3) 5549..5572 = 17.8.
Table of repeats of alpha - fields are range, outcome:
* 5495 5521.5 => 15.7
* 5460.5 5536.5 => 15.3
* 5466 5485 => 15.6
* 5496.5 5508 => 16.2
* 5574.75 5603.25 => 18.3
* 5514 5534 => 14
